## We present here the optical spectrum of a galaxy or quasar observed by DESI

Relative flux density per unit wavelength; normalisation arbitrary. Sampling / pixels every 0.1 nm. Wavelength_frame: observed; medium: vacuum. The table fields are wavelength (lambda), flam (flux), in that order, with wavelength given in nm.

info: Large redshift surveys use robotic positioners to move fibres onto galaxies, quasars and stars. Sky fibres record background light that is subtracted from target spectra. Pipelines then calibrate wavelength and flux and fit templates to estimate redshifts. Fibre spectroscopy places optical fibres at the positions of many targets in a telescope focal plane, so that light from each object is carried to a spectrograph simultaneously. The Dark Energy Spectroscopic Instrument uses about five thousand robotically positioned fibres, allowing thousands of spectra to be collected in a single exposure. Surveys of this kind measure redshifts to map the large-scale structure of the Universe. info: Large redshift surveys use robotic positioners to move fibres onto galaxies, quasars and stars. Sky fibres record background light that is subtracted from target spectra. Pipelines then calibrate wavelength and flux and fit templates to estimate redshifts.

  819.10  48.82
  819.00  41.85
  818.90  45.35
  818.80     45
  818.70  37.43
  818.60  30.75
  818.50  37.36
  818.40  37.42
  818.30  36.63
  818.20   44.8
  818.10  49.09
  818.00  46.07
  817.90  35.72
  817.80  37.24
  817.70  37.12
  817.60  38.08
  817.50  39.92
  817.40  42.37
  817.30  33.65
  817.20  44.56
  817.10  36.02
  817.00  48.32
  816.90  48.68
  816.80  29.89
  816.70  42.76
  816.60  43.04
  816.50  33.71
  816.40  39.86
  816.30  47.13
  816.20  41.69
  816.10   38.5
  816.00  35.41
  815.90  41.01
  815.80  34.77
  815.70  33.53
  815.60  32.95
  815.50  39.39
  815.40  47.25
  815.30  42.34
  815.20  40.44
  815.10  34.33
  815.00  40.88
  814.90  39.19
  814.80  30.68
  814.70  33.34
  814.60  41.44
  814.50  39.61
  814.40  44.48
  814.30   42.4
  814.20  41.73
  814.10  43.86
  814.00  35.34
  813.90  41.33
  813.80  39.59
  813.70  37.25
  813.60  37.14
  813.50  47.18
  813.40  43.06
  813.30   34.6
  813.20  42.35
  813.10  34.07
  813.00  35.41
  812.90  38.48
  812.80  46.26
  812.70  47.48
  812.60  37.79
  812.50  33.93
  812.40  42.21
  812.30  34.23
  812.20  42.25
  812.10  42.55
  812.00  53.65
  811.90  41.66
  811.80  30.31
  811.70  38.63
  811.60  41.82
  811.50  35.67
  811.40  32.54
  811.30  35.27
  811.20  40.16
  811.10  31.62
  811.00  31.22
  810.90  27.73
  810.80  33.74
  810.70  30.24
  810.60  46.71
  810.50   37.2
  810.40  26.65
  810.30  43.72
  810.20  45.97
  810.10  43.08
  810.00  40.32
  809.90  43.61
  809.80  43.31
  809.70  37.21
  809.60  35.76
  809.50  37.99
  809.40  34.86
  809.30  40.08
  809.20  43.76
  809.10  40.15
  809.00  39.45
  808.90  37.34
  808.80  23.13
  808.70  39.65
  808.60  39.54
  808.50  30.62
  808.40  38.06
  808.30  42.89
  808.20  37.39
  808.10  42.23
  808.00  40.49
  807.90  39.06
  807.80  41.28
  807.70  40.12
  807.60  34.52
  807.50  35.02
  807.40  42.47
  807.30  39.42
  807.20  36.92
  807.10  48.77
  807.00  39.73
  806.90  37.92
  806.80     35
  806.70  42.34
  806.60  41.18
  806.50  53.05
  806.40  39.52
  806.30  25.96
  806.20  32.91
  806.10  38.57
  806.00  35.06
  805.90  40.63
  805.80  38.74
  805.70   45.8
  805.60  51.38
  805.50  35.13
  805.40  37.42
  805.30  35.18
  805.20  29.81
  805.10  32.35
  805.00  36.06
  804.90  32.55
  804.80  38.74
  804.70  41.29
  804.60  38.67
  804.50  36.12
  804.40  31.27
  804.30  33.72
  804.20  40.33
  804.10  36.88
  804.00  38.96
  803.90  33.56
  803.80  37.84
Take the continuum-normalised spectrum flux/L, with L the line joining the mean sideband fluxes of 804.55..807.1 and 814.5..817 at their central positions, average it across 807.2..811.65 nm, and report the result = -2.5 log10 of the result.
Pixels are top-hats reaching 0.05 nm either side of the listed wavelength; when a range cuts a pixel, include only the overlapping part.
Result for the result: 0.02 mag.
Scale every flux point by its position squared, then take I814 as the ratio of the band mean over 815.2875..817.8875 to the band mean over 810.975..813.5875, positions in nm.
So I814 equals 1.02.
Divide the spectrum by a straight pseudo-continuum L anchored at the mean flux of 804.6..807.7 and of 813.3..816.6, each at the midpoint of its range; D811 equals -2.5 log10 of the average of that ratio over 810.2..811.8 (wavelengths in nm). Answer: 0.096 mag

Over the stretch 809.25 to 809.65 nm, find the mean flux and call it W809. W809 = 37.2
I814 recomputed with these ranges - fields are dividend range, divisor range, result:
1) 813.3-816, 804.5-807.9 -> 1.04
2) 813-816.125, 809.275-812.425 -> 1.03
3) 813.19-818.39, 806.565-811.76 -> 1.06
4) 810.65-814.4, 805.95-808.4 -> 1.00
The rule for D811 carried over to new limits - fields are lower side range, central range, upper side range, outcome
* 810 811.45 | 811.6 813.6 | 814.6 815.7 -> -0.092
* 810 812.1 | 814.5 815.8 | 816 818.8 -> 0.033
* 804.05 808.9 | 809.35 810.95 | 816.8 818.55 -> 0.023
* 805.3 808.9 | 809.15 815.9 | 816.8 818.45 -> 0.026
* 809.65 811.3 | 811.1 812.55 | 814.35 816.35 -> -0.020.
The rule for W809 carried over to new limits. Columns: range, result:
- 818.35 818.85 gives 37.6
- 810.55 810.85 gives 36.9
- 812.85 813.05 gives 36.9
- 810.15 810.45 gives 38.8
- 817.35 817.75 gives 39.4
